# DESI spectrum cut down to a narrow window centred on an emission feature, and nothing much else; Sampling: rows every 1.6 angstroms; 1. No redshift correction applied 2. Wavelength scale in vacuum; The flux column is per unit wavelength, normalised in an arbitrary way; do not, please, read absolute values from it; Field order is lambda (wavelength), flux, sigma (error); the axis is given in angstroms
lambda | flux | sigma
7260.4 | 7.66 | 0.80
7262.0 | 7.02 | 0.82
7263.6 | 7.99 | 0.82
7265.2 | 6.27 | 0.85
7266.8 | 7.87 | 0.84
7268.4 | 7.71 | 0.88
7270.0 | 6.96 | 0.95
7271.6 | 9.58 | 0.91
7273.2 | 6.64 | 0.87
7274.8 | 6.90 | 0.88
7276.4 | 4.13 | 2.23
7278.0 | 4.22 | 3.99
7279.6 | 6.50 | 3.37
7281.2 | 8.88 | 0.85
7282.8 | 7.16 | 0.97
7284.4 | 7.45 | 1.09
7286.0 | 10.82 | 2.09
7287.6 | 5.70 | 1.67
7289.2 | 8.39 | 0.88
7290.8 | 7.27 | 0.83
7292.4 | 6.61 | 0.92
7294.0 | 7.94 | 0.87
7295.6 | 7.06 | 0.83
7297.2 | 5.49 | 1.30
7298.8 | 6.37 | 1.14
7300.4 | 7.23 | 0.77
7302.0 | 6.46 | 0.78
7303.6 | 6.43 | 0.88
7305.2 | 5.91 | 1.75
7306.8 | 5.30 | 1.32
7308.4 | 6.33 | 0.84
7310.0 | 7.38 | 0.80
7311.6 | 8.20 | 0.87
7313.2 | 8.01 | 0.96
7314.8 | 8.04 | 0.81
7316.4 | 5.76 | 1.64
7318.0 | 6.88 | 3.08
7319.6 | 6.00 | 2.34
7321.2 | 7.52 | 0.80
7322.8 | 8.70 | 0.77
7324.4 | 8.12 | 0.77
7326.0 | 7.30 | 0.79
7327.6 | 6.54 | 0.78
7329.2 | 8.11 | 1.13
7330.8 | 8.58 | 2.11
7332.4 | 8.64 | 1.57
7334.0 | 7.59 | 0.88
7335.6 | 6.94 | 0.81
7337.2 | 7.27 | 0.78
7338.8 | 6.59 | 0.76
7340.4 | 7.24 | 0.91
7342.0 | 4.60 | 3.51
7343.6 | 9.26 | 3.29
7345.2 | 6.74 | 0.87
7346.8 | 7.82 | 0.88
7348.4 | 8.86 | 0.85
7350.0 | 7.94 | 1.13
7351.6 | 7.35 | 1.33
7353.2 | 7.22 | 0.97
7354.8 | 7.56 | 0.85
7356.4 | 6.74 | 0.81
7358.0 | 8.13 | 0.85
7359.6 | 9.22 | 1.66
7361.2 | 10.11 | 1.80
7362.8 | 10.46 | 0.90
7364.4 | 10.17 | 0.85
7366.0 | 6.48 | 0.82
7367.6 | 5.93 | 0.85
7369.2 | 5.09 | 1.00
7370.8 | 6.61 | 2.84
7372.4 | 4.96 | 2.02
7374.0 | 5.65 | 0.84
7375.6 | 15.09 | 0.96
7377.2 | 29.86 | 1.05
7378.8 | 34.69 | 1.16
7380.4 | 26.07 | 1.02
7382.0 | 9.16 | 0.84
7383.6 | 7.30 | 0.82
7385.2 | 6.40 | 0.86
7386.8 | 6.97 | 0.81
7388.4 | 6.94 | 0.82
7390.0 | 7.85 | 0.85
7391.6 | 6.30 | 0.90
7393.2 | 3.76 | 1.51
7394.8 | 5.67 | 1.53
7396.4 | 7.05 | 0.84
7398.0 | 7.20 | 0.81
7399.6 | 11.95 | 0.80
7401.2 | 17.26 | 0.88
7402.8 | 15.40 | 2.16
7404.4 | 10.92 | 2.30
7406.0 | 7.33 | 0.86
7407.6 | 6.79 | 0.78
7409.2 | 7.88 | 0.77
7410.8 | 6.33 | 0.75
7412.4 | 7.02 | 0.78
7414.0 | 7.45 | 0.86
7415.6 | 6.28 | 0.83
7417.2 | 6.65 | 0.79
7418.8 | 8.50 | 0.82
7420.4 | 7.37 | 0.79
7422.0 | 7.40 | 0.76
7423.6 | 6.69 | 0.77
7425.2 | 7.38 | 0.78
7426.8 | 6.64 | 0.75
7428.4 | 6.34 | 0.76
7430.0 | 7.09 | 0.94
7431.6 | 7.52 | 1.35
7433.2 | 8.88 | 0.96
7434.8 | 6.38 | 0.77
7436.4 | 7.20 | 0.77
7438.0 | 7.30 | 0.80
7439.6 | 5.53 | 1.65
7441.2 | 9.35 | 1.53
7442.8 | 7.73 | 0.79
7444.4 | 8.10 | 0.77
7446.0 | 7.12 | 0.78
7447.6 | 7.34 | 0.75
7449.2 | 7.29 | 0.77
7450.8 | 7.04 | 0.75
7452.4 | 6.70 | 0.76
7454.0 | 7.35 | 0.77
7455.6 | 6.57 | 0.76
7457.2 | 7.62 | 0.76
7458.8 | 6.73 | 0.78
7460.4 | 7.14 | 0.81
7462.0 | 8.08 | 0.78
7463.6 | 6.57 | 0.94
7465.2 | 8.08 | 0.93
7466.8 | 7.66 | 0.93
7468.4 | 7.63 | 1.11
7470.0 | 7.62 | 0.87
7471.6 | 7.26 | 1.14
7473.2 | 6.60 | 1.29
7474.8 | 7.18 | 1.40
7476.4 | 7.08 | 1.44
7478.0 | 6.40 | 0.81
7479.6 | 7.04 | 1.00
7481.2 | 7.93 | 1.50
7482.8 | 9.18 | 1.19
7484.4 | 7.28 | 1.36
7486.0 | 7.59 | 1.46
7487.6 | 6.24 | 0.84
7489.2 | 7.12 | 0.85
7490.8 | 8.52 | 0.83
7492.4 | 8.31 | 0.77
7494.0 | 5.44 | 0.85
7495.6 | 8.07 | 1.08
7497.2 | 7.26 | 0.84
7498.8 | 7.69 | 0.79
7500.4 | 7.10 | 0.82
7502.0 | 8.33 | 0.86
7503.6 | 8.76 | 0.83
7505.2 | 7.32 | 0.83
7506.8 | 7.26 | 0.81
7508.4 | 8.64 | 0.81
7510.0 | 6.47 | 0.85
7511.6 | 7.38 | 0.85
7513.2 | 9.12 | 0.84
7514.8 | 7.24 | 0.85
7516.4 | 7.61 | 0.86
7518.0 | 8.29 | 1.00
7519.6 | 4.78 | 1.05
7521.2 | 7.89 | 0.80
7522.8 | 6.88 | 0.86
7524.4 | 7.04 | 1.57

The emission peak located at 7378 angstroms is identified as Halpha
